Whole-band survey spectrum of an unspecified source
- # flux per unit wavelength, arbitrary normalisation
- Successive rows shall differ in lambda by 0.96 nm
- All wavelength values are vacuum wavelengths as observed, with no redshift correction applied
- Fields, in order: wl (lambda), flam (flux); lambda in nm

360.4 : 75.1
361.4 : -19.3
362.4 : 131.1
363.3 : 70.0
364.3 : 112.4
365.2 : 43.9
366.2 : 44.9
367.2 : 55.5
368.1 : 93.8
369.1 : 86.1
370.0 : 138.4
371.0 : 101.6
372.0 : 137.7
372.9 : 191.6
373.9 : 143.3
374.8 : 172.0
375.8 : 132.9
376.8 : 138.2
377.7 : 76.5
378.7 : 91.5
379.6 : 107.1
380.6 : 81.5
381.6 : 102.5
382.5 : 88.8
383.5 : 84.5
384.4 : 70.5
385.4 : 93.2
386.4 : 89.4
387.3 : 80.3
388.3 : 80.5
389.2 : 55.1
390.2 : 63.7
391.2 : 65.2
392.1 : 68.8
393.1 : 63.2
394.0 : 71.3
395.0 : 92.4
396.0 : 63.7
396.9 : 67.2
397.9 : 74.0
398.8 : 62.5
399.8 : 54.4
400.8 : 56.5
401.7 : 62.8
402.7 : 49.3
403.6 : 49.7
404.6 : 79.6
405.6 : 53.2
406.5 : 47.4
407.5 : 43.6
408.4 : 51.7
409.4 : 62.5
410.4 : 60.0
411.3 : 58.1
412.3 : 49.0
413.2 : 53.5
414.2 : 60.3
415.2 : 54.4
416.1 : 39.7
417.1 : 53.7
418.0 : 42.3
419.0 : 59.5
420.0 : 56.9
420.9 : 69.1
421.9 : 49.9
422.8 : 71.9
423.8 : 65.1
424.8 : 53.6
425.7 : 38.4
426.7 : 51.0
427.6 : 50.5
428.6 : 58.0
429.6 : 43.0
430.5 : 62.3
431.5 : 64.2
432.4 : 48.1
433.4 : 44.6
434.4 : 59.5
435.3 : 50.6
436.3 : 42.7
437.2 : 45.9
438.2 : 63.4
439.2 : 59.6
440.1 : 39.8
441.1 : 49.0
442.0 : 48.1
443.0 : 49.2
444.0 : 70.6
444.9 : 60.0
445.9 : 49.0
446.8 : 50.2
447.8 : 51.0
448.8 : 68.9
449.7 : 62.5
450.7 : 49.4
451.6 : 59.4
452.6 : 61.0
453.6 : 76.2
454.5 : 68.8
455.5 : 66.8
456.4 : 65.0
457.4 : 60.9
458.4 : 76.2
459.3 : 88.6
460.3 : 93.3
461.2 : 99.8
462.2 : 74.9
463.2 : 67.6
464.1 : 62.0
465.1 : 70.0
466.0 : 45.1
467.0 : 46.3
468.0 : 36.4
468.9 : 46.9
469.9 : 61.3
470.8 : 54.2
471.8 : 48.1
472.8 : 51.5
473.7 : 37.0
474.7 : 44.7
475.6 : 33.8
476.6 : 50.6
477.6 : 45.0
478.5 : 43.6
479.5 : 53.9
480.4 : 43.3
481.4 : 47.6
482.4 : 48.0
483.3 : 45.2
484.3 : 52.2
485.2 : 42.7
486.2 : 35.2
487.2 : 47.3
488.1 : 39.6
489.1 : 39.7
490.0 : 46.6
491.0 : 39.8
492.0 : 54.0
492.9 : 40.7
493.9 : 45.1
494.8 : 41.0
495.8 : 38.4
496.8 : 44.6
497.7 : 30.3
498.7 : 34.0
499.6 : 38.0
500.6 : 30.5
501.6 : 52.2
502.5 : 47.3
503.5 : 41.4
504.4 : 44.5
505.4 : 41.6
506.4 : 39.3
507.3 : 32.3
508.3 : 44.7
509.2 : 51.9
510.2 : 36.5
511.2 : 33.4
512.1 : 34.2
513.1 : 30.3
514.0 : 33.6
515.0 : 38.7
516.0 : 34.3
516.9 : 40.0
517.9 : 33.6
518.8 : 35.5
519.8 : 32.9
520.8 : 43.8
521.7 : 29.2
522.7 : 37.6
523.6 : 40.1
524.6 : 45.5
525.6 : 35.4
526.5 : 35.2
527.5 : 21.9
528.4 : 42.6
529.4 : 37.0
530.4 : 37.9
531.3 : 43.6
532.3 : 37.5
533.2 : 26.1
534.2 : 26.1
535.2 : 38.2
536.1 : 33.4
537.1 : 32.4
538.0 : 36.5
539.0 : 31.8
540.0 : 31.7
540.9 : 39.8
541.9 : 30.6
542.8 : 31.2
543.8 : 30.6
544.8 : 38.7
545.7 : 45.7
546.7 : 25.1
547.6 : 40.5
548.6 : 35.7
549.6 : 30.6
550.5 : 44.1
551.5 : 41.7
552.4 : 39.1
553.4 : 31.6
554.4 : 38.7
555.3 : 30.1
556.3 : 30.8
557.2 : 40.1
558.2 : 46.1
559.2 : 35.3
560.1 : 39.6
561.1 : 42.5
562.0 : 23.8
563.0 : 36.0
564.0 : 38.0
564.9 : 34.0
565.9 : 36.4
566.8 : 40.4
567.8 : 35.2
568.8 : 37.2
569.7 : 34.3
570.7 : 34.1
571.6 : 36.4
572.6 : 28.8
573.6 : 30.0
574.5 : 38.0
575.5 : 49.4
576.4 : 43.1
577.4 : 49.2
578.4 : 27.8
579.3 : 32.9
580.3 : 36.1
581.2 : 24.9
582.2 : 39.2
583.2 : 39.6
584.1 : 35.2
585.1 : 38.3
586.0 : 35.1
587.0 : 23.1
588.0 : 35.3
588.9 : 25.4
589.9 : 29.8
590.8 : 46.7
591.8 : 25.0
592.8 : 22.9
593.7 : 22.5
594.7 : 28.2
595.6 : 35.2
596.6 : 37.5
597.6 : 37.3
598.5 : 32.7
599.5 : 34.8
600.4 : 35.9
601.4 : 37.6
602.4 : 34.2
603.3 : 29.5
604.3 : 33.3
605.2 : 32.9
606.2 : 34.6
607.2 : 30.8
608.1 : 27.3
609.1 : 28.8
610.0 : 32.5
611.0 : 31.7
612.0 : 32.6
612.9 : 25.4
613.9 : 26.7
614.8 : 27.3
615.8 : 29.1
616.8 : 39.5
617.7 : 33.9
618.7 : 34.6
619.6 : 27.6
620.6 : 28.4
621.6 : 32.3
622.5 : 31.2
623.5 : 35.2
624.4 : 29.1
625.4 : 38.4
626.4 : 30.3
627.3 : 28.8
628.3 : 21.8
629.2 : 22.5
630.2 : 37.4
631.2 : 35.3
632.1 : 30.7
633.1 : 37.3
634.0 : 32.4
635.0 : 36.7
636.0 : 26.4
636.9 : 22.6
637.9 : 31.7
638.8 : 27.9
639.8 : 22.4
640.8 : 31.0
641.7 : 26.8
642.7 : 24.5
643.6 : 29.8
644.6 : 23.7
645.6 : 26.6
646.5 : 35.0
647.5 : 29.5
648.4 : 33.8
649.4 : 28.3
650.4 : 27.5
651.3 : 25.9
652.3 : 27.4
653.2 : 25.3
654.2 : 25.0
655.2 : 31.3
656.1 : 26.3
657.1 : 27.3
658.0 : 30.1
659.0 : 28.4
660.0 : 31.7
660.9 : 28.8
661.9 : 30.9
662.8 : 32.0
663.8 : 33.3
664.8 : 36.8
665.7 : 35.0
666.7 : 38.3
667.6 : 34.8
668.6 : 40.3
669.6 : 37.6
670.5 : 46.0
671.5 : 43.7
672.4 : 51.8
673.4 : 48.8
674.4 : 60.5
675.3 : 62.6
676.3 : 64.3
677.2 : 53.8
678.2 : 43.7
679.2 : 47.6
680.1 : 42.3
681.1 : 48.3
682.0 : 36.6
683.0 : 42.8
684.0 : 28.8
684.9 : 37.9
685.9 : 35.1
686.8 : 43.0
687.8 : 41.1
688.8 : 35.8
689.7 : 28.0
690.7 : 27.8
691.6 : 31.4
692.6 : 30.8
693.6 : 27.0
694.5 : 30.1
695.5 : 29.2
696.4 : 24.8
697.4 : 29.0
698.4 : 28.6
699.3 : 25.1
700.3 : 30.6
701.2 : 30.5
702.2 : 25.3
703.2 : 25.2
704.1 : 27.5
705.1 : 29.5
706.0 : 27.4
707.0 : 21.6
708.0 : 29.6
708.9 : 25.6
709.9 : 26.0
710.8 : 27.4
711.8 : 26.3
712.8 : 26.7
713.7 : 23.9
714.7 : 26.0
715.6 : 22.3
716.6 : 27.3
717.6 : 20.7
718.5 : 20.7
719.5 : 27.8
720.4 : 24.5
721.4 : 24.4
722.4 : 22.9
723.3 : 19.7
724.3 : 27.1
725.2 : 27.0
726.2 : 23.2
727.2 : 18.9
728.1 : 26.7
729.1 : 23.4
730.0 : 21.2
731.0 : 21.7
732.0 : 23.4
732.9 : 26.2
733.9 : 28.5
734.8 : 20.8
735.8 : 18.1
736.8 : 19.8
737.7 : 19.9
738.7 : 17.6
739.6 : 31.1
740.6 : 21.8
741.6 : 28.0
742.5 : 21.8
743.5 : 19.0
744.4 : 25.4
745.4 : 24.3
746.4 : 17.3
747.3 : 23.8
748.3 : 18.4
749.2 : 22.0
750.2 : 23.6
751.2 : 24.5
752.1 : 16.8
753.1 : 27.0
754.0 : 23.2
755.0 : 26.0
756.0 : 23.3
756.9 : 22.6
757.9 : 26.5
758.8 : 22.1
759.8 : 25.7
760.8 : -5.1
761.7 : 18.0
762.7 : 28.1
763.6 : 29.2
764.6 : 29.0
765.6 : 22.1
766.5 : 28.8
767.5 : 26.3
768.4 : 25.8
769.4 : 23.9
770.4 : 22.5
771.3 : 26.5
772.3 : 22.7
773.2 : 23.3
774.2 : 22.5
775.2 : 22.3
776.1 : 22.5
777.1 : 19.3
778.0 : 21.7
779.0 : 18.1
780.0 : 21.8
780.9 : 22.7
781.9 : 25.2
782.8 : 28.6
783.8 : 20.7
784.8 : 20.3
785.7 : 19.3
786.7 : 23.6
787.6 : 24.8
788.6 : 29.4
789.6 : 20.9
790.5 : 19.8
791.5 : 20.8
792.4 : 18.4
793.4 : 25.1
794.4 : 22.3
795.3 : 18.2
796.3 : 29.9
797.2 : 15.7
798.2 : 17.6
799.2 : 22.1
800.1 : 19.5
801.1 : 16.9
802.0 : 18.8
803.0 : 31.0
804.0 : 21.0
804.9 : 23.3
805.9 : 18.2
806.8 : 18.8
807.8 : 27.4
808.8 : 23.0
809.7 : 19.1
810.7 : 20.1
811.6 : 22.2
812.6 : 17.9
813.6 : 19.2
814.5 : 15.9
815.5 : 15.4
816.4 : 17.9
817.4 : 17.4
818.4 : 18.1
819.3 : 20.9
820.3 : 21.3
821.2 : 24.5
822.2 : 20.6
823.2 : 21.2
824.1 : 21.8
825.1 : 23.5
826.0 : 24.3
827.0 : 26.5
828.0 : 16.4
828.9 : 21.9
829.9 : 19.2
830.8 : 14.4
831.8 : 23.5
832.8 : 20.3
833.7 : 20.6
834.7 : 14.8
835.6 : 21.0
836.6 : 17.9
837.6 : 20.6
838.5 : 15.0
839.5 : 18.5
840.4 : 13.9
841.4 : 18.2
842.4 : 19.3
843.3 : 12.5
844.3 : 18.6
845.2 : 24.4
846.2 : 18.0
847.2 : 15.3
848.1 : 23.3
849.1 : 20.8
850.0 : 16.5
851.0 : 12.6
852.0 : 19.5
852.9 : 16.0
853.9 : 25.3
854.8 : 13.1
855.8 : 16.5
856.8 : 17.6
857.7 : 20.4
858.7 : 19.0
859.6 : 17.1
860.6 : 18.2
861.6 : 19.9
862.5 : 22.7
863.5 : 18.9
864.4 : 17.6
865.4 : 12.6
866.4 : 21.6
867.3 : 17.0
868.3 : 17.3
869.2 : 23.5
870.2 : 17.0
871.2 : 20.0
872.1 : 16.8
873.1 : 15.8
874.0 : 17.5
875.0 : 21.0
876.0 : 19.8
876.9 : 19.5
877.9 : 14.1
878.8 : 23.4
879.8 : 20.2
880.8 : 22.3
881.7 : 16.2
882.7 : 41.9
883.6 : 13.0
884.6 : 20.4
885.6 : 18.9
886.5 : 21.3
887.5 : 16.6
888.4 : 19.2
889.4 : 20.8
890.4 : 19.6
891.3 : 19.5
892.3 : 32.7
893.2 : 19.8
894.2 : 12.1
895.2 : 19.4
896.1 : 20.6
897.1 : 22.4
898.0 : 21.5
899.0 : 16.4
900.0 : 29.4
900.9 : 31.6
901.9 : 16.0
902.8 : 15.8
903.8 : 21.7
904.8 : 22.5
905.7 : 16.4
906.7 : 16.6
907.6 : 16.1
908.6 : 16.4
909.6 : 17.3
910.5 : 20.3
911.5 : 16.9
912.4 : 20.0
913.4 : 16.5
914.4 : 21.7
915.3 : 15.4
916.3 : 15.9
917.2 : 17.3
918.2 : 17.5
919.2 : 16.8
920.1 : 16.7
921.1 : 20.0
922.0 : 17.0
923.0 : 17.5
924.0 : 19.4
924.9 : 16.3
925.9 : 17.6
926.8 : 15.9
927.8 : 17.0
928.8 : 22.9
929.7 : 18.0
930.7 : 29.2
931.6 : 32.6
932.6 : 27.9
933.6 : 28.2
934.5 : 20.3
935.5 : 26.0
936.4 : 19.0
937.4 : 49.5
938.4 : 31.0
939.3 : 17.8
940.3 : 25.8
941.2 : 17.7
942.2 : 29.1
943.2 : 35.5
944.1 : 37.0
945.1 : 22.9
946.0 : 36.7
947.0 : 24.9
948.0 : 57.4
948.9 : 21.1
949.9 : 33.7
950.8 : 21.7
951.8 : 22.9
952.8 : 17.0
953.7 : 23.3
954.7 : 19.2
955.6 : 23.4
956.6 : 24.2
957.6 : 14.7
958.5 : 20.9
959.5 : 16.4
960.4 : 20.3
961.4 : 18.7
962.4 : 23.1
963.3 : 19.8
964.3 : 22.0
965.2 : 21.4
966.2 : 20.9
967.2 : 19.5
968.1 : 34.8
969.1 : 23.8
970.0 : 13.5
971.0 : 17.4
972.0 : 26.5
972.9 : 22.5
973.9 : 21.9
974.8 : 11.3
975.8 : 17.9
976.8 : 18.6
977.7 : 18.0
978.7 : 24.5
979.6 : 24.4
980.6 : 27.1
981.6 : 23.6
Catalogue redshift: 1.41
